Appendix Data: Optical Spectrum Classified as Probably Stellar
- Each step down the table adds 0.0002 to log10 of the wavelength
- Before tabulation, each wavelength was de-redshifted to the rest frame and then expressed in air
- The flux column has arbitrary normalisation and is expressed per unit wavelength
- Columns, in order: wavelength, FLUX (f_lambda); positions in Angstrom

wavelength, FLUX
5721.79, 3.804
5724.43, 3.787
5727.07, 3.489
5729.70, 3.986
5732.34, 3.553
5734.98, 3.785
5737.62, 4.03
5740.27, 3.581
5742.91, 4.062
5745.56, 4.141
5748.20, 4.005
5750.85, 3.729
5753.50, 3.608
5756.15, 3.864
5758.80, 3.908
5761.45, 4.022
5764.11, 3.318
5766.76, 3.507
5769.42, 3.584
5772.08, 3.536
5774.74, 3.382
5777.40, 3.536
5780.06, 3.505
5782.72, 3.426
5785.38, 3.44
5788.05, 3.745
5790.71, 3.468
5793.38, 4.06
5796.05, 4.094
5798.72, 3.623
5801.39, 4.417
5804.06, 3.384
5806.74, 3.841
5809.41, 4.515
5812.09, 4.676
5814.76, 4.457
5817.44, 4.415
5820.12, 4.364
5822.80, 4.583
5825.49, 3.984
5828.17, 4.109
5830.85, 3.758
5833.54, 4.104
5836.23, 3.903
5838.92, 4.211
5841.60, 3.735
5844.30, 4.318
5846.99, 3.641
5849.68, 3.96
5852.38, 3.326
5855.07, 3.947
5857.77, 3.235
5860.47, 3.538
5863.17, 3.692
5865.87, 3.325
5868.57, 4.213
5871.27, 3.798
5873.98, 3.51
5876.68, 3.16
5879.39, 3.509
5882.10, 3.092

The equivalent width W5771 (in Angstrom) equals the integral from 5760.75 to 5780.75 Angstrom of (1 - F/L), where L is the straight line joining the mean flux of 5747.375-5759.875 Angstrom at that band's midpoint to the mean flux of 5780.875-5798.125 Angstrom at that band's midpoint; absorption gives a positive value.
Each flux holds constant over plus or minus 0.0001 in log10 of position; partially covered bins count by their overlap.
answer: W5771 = 1.2 Angstrom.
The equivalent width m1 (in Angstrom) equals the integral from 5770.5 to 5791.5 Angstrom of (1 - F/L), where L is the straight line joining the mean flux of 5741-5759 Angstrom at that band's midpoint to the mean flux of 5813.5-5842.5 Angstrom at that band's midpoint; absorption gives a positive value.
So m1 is 2.6 Angstrom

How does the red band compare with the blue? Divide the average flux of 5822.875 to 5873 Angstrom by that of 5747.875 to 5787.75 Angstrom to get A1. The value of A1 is 1.06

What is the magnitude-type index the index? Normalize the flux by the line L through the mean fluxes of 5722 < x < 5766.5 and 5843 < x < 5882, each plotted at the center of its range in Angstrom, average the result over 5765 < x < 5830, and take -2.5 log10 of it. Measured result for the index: -0.05 mag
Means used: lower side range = 3.8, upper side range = 3.64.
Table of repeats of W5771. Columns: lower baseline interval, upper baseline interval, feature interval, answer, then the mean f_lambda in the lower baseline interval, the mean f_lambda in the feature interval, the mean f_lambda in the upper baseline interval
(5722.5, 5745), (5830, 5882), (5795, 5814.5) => -1.8 Angstrom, 3.8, 4.1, 3.71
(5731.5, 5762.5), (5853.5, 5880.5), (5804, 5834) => -4.2 Angstrom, 3.86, 4.22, 3.59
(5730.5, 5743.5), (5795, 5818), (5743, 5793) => 3.5 Angstrom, 3.79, 3.67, 4.15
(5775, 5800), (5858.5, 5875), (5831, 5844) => -1.2 Angstrom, 3.64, 3.99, 3.67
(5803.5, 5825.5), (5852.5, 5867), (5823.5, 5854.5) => -0.4 Angstrom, 4.29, 3.93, 3.53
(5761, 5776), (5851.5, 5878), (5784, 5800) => -0.9 Angstrom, 3.53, 3.74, 3.58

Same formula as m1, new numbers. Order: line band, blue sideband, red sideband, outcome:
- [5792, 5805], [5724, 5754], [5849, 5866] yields -0.8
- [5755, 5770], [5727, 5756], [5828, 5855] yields 0.6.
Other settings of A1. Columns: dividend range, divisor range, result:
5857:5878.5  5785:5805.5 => 0.94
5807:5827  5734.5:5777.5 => 1.17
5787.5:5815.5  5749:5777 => 1.10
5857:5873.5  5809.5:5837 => 0.86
